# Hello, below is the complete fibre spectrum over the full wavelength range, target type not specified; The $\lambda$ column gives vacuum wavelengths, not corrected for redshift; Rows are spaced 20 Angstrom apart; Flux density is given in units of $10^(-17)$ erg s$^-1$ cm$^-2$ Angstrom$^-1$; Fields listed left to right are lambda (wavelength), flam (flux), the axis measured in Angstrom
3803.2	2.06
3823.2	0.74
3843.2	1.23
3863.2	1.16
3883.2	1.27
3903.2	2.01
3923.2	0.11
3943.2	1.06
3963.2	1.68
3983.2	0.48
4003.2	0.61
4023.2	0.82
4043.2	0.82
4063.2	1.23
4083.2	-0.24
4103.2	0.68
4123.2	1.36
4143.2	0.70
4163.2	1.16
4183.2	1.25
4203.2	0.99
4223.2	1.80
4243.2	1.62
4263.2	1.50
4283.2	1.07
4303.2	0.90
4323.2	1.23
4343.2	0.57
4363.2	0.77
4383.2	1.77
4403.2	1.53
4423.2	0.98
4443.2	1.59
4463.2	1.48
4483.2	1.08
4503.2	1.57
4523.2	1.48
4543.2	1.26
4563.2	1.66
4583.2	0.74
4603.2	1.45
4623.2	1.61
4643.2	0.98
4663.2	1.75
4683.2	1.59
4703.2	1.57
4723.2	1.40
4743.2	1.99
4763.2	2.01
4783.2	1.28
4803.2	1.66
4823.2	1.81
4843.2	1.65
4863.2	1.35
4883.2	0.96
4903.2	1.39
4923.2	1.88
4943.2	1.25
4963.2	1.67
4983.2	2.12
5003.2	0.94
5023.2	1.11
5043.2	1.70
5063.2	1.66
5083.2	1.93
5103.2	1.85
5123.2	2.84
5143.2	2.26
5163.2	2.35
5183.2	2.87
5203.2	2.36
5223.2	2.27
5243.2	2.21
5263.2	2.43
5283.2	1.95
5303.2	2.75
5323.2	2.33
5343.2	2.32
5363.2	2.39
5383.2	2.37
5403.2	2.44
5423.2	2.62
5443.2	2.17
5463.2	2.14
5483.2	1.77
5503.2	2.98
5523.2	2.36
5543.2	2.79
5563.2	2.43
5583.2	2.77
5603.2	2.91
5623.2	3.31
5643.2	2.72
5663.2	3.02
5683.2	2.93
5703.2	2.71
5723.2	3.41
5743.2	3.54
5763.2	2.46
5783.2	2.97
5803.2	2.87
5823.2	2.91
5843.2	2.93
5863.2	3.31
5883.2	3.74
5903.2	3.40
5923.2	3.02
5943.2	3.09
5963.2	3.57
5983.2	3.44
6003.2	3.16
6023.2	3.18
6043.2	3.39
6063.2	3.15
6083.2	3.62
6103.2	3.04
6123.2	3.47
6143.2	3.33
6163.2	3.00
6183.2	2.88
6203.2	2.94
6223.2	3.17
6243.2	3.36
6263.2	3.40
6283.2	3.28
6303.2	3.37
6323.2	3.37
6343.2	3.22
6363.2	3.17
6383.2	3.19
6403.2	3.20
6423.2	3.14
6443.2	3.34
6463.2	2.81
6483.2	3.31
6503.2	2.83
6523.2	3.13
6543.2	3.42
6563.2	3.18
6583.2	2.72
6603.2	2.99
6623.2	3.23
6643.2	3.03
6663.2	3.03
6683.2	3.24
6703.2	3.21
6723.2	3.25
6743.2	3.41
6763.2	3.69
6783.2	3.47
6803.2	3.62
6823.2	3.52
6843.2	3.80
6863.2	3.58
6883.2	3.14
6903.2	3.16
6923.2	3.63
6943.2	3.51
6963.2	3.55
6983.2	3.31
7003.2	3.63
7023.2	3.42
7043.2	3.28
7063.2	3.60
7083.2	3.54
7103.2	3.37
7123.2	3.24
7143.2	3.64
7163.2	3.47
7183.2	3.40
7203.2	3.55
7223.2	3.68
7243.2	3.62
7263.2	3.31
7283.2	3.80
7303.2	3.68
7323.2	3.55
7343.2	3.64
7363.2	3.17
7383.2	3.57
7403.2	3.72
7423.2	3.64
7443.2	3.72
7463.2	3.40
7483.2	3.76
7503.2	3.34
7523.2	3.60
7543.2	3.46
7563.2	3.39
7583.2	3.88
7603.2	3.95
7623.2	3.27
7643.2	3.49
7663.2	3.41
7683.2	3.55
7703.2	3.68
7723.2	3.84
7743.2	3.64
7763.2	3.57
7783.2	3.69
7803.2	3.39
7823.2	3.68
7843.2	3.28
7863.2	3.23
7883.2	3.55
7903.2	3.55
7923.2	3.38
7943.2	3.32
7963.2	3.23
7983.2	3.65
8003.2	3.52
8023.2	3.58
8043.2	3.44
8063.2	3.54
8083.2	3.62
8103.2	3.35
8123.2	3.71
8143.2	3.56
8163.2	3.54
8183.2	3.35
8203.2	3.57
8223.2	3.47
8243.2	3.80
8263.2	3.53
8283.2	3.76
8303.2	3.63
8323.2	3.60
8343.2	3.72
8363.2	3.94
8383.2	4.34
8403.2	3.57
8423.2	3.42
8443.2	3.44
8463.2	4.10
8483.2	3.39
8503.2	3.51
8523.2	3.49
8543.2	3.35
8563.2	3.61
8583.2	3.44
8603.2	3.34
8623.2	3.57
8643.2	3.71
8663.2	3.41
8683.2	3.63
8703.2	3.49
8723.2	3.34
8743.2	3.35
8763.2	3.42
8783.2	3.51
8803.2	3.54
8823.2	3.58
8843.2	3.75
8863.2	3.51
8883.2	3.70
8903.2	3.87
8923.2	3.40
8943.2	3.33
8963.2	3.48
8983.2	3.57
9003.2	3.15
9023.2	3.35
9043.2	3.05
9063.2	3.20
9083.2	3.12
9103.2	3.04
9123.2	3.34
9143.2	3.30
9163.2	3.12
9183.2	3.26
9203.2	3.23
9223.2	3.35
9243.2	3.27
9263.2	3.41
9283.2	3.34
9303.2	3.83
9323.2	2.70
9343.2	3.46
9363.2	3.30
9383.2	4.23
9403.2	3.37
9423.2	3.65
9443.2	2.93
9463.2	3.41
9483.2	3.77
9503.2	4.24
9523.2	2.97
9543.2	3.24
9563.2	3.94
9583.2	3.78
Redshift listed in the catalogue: 0.27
